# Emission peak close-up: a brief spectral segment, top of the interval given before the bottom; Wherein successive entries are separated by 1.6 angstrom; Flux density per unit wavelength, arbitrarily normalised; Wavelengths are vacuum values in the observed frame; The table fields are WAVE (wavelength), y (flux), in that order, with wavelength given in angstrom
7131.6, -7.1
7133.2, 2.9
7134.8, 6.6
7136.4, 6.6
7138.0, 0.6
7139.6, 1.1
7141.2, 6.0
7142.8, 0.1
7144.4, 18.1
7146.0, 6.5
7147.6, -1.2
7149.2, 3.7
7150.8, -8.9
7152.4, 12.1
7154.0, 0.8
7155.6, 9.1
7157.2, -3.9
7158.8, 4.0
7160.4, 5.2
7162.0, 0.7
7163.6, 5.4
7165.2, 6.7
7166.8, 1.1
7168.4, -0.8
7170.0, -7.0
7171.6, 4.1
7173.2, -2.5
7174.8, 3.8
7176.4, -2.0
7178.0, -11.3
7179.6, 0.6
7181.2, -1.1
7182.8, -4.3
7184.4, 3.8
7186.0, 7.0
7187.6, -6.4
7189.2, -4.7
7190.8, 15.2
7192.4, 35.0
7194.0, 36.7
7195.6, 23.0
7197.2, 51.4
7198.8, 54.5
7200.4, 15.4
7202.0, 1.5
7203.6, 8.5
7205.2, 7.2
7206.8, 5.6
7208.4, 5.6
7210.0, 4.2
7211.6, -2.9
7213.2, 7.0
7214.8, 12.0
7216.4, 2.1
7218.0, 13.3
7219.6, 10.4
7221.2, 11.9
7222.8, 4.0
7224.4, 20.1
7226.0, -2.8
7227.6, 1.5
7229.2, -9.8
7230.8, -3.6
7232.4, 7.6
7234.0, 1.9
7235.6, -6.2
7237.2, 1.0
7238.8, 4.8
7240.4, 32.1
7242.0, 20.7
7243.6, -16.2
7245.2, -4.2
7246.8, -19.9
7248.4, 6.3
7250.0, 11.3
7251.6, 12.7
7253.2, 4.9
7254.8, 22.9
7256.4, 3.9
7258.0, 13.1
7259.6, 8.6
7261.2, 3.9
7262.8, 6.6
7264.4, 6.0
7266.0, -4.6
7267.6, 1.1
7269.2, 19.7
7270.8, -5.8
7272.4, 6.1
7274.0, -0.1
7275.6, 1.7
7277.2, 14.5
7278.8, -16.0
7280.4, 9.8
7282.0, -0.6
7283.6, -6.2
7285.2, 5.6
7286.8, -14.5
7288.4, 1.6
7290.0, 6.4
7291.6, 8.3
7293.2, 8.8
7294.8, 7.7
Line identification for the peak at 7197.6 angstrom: [O II]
